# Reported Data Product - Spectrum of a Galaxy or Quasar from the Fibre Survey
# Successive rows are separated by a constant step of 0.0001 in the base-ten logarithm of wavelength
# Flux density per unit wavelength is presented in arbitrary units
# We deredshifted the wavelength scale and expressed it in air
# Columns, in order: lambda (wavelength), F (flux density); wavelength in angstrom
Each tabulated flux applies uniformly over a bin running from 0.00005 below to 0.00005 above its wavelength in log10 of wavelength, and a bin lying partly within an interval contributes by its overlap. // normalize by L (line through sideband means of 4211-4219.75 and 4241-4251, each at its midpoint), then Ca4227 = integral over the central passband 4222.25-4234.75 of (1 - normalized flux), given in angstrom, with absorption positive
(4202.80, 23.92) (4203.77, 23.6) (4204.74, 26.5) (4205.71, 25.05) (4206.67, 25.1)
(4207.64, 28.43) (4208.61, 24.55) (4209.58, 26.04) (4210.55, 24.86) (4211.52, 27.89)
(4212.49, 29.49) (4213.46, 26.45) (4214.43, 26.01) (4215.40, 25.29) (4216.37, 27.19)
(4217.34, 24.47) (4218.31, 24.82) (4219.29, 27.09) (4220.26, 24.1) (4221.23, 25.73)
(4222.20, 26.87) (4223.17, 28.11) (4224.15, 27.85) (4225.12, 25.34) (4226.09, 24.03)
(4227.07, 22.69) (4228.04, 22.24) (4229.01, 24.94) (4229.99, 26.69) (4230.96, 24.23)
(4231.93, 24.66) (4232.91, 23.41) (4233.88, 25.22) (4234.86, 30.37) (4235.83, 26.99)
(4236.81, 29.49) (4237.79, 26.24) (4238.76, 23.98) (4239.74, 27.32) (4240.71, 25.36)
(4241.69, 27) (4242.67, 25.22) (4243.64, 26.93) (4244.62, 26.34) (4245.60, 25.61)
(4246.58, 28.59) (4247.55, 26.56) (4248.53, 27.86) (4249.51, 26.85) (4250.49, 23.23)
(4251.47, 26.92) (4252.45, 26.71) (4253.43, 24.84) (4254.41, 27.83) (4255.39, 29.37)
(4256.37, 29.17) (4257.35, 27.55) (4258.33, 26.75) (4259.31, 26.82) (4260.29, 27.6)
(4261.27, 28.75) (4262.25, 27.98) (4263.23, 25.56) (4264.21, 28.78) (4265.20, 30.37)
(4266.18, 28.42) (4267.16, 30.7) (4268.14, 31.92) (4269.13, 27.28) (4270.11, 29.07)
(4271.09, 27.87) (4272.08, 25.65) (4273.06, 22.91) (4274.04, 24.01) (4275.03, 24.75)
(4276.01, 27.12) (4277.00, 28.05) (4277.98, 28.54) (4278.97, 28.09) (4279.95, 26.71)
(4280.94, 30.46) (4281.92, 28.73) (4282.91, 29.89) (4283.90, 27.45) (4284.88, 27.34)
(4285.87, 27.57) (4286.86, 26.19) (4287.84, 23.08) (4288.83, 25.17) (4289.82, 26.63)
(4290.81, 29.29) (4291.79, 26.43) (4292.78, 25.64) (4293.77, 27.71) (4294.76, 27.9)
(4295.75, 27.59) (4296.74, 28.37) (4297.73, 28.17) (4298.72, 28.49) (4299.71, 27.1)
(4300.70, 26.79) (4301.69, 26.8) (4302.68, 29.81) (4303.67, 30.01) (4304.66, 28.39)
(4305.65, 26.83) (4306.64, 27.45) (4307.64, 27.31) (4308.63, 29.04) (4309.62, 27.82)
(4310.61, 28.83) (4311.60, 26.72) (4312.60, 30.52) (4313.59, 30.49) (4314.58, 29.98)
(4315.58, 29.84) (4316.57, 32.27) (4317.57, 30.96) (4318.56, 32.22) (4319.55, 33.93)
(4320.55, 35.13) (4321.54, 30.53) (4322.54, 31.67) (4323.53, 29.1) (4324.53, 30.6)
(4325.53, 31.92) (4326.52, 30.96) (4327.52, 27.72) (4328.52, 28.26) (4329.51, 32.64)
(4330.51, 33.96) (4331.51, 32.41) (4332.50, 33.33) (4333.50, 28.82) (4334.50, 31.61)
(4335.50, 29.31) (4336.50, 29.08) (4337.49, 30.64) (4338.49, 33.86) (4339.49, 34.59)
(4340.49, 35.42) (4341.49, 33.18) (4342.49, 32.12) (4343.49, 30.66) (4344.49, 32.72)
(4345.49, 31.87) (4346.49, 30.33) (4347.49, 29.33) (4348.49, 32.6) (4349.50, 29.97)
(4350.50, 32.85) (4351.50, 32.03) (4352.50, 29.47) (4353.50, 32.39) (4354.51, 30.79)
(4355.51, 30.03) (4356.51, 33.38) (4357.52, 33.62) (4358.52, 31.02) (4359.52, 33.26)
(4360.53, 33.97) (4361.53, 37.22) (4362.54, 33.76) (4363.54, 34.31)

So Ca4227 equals 0.6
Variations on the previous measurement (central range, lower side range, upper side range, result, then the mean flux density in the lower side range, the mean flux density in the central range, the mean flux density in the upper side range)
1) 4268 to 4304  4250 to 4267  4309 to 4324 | 2.04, 27.5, 27.4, 30.7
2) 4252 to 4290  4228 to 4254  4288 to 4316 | -0.64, 26.1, 27.5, 28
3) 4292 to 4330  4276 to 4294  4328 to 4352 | 0.15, 27.4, 29.3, 31.7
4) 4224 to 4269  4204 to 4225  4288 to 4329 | 0.69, 26.2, 26.8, 29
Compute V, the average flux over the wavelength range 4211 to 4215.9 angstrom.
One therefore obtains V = 27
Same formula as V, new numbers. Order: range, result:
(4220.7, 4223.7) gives 26.9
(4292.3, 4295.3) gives 27.1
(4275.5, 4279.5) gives 28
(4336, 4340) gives 32.1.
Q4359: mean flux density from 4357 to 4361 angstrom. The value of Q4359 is 32.9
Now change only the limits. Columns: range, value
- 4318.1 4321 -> 33.7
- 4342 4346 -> 31.8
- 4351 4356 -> 30.9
